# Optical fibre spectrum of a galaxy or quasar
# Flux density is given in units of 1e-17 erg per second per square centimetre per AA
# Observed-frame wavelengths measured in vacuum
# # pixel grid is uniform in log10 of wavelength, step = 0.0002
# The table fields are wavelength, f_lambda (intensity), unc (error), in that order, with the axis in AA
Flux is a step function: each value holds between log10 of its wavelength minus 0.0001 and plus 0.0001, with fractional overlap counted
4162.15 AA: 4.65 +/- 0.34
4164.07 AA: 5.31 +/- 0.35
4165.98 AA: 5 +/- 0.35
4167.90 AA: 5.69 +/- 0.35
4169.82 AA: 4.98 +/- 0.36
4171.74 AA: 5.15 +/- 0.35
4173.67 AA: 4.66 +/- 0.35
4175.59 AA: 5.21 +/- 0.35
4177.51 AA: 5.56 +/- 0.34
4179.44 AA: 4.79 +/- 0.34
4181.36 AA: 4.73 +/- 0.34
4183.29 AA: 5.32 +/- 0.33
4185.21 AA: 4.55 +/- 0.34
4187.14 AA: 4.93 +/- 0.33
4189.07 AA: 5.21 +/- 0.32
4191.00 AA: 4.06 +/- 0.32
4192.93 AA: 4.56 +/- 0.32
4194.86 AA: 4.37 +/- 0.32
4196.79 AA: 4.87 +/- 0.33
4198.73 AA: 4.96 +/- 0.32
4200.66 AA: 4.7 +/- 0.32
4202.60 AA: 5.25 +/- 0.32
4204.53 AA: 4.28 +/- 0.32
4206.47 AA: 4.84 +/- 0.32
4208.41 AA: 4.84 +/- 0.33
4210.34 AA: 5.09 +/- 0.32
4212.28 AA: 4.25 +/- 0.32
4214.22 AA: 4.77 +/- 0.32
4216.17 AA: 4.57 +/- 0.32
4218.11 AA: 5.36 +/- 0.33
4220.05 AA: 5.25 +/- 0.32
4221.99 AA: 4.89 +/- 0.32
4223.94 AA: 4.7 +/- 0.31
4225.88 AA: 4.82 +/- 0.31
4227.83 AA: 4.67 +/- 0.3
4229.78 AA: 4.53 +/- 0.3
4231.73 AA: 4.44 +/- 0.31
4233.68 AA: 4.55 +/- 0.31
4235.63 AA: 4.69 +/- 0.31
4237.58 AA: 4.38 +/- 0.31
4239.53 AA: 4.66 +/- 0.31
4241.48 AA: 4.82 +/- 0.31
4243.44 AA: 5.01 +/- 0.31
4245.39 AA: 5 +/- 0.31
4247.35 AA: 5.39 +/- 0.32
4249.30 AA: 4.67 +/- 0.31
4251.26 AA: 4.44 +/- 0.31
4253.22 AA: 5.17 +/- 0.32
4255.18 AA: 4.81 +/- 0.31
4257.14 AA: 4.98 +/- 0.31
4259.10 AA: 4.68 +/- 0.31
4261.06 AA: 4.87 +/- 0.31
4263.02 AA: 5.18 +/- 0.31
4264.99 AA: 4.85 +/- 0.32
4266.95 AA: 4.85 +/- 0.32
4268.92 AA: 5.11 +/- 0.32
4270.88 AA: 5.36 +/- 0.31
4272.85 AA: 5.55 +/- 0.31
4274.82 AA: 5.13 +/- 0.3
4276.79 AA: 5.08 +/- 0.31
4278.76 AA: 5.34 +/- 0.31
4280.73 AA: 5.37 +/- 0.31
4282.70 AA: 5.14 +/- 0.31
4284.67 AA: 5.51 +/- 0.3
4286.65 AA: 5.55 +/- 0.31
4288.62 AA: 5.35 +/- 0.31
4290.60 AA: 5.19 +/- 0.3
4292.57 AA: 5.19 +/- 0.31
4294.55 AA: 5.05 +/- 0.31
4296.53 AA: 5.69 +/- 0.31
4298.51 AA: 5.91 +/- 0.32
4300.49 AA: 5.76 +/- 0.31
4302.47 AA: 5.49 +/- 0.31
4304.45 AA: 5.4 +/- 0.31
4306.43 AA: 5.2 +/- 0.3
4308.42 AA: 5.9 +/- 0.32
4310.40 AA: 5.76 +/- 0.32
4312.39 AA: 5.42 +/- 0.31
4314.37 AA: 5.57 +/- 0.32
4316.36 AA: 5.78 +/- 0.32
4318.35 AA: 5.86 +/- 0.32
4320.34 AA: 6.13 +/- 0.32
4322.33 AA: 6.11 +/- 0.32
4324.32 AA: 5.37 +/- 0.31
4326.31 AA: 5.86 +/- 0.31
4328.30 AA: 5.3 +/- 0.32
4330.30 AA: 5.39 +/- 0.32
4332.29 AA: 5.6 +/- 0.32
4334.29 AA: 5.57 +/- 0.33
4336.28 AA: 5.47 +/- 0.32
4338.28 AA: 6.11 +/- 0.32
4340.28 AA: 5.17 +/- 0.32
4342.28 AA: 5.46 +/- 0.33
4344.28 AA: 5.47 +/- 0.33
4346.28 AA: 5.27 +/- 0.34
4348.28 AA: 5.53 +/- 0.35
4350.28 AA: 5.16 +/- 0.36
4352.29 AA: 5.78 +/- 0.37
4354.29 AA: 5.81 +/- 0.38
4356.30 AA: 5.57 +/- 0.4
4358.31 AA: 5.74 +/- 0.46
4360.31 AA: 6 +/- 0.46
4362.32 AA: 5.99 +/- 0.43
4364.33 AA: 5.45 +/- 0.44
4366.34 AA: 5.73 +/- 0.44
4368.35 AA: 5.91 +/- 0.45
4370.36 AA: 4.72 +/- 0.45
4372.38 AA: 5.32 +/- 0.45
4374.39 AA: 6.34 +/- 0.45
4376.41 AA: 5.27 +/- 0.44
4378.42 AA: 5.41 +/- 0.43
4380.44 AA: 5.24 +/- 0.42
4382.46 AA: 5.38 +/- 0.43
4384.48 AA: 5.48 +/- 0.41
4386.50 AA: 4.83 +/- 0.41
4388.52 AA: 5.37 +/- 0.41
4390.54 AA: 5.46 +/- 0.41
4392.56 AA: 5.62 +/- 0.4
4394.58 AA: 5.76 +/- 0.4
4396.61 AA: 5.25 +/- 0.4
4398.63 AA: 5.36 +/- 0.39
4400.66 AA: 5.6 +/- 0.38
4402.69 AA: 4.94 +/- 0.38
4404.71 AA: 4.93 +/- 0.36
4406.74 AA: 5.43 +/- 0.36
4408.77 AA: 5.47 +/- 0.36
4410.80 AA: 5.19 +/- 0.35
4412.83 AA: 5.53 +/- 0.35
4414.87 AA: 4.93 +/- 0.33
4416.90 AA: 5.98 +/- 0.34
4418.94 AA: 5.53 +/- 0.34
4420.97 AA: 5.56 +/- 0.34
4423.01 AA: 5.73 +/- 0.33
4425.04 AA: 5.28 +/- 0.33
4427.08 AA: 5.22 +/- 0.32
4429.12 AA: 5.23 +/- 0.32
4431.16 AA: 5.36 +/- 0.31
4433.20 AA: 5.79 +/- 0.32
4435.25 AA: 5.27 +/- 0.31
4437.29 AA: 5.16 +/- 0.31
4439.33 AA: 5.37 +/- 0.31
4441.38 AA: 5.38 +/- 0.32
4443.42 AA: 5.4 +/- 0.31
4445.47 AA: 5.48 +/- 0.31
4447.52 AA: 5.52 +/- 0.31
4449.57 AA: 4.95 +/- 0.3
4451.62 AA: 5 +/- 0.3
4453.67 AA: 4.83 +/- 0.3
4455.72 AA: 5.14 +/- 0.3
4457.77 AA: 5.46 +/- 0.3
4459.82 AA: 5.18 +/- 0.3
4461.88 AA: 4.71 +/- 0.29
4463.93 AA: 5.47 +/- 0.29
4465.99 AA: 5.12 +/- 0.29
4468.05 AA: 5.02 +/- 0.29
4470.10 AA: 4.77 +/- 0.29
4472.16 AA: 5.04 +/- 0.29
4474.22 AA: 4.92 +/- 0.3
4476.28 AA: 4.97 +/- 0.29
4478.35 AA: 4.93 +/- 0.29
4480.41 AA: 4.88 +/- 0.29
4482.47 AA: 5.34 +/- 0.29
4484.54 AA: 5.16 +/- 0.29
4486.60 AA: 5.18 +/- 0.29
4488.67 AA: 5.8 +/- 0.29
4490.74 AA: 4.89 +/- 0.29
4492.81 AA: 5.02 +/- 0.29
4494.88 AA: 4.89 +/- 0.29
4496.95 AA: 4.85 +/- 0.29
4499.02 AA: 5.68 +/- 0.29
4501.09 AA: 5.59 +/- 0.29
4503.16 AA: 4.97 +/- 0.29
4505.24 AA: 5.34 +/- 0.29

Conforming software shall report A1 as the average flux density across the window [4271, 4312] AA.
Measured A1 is 5.43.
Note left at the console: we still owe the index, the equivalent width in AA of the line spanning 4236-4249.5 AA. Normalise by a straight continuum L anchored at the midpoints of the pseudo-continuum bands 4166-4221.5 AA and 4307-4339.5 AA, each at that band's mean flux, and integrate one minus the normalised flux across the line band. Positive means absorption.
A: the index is 0.9 AA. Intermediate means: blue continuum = 4.89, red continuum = 5.69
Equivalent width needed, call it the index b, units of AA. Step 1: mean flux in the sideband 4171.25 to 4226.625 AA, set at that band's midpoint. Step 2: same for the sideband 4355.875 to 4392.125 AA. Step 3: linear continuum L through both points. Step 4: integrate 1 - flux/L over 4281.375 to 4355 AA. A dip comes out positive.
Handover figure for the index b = -3.4 AA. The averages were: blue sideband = 4.84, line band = 5.55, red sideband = 5.51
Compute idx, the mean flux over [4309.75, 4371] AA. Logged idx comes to 5.62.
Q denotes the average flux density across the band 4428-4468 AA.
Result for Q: 5.25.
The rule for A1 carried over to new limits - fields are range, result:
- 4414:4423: 5.54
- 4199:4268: 4.81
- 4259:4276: 5.08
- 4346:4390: 5.52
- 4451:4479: 5.04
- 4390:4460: 5.35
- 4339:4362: 5.56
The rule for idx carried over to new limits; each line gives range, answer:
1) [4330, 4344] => 5.54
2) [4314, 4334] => 5.69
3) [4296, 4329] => 5.68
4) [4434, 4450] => 5.33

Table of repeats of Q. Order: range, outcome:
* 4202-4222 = 4.85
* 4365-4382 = 5.49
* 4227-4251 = 4.73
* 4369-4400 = 5.4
